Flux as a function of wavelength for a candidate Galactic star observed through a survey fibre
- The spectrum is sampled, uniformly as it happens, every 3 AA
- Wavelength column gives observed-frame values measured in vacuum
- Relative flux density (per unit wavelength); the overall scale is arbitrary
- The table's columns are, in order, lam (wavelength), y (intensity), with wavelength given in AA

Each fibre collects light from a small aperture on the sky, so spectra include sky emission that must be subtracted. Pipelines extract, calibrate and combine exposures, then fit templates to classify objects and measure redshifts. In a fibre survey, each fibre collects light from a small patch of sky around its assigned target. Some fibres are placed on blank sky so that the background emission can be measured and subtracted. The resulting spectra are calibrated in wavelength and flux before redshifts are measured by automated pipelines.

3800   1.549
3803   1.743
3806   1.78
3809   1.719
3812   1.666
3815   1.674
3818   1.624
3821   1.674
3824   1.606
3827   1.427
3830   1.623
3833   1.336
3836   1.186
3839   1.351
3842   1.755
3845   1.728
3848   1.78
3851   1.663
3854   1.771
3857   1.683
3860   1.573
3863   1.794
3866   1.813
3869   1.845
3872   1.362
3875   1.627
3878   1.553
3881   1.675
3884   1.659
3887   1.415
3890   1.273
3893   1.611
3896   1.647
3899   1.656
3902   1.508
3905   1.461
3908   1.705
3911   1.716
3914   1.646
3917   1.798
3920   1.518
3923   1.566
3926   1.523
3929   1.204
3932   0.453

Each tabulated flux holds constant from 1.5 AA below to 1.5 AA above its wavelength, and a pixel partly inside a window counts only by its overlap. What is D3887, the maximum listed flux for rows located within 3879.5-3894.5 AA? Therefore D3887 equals 1.675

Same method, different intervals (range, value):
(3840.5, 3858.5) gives 1.78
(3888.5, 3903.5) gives 1.656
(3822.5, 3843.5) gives 1.755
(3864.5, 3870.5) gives 1.845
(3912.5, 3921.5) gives 1.798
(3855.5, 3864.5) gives 1.794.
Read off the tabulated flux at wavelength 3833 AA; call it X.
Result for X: 1.336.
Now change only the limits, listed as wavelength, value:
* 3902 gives 1.508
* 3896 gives 1.647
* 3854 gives 1.771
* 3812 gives 1.666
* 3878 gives 1.553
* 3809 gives 1.719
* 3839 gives 1.351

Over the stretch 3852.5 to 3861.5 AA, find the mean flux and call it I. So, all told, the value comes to 1.68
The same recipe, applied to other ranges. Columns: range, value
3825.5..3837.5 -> 1.39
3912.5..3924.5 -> 1.63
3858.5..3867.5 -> 1.73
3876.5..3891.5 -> 1.52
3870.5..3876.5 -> 1.49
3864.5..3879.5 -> 1.64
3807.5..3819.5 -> 1.67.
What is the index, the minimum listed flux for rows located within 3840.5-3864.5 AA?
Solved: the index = 1.573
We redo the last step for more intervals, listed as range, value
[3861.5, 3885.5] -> 1.362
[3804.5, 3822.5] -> 1.624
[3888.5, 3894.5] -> 1.273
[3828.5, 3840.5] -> 1.186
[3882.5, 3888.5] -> 1.415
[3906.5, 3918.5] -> 1.646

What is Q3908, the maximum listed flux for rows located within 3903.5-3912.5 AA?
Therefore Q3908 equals 1.716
